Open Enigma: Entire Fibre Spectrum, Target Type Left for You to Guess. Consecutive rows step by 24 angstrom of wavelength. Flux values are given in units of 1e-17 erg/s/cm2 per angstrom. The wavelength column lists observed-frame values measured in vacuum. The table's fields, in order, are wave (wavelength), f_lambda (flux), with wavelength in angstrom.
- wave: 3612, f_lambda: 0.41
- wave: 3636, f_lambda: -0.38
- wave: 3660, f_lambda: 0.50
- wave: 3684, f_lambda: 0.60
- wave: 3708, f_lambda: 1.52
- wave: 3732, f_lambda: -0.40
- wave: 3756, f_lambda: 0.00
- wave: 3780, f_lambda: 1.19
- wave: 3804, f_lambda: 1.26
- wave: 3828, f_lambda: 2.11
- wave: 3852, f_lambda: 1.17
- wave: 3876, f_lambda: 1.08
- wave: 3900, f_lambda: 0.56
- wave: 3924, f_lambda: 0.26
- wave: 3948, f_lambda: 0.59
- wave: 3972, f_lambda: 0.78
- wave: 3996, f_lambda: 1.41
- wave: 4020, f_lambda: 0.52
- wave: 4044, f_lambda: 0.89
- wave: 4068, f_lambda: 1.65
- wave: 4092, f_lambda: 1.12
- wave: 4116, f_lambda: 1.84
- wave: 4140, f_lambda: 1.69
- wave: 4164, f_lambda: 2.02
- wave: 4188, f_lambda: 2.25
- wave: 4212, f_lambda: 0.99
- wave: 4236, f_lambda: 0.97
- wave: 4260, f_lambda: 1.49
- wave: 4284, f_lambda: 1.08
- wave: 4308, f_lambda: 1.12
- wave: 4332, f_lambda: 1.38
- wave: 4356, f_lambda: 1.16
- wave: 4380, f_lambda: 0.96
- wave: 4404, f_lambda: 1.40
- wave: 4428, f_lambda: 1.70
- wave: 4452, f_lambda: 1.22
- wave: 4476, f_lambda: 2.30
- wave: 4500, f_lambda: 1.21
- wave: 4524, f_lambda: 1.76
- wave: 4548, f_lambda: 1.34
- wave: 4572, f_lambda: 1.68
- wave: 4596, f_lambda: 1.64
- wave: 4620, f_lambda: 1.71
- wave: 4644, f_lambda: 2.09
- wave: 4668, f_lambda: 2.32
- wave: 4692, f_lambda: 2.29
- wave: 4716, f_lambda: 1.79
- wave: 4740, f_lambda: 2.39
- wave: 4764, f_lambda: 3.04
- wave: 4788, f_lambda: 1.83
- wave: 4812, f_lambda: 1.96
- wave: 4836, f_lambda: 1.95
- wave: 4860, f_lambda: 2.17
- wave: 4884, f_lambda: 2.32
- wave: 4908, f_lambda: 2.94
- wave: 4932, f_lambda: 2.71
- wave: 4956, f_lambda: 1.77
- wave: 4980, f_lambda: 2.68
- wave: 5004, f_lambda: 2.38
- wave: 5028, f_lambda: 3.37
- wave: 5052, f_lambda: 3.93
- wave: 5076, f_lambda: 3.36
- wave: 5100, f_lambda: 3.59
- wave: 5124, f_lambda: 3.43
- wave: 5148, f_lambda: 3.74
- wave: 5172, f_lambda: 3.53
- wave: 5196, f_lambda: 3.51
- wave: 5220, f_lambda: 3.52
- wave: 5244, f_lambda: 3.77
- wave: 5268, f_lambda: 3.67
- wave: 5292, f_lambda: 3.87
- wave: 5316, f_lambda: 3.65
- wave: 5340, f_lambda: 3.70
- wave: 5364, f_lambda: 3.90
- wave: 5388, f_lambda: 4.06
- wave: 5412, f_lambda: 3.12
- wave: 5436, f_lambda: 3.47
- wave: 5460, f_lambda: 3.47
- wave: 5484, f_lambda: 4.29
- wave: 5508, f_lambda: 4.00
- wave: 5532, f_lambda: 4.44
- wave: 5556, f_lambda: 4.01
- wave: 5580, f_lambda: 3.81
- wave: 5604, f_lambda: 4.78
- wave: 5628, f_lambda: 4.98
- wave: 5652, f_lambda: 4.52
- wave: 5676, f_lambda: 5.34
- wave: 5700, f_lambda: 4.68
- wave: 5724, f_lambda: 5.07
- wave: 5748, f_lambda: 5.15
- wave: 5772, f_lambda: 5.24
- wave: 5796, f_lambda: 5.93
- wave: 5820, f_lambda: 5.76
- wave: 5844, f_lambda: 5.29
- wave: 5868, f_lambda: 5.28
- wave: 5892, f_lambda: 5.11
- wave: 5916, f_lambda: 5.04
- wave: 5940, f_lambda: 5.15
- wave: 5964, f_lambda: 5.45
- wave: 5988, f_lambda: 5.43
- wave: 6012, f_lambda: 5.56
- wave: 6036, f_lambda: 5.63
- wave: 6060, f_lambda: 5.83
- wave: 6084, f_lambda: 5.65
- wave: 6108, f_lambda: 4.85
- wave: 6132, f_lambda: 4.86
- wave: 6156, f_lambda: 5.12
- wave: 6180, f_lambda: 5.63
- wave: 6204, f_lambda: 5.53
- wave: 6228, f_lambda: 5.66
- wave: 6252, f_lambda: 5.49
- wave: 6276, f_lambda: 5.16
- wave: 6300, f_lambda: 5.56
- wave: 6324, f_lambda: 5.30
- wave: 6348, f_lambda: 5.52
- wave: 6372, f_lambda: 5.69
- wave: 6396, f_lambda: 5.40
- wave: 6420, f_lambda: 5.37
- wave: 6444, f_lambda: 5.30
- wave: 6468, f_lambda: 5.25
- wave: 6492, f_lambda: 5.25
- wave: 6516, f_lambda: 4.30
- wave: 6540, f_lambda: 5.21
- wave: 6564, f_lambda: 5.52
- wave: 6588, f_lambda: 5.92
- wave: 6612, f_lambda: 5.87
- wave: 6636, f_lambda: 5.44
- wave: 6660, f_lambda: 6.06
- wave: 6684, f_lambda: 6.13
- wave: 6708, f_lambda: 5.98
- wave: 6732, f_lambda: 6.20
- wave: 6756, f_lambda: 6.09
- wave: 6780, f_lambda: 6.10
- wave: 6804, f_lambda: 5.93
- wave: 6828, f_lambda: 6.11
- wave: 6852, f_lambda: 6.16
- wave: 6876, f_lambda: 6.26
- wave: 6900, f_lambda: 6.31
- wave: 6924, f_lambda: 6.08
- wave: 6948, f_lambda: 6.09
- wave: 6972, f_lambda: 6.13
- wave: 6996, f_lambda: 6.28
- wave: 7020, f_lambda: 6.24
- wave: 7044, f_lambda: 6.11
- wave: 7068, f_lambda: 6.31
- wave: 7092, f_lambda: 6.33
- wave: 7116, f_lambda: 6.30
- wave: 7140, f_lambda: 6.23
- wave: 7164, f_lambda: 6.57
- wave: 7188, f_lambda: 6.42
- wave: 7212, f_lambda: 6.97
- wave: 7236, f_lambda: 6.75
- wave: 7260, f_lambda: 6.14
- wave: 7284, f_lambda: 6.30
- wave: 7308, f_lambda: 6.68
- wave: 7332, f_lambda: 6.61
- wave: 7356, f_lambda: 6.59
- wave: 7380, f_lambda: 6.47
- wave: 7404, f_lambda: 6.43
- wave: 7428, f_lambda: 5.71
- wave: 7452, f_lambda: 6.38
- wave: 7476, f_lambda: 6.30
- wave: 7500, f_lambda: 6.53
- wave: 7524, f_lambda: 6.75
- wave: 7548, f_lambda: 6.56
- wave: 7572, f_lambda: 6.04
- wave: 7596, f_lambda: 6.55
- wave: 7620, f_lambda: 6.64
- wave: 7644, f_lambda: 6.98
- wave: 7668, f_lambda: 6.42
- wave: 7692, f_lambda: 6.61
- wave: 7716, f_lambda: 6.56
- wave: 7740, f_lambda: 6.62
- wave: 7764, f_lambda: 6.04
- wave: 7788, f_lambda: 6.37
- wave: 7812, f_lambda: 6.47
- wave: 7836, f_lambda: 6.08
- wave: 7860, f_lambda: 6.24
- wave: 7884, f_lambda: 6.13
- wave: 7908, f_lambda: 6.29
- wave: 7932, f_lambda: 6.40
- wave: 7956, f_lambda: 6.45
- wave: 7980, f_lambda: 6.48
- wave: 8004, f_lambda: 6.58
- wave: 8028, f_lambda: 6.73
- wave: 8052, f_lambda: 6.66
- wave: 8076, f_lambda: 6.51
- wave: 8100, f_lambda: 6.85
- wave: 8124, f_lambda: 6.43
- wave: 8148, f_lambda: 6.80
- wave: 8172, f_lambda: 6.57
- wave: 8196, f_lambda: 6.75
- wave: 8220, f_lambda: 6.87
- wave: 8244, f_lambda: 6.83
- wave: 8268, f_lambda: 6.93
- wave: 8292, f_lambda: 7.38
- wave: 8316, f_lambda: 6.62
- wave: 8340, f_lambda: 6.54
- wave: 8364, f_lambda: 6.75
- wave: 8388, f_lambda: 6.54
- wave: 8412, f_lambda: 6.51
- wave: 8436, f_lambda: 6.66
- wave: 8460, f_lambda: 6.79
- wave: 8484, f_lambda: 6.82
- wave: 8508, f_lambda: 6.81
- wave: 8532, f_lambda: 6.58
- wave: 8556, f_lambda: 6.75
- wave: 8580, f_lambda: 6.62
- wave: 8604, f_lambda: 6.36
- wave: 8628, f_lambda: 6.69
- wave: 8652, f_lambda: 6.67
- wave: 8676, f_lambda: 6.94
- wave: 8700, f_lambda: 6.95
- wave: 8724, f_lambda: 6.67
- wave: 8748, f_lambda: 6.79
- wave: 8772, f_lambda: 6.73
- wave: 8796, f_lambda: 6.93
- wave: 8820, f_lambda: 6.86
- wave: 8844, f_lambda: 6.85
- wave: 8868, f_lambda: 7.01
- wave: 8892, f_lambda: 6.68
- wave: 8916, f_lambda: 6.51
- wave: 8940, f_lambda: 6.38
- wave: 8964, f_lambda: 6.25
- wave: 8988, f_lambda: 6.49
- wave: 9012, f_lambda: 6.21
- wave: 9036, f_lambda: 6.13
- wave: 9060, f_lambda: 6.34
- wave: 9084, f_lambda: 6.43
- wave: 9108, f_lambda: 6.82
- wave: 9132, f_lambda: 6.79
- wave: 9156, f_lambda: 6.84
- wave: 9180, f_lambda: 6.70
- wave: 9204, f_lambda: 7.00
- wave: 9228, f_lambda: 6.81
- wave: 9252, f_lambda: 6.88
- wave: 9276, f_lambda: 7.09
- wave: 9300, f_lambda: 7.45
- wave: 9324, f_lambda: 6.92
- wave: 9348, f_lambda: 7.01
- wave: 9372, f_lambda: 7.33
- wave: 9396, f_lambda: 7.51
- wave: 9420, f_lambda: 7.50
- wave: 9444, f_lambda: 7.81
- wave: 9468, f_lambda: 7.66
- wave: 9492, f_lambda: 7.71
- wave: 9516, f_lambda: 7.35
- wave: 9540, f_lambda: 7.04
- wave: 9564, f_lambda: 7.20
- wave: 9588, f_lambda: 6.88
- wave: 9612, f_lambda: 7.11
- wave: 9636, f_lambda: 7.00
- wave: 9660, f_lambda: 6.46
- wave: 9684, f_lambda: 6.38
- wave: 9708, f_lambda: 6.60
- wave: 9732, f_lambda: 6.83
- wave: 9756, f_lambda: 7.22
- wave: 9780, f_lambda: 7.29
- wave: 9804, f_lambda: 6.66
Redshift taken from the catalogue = 0.258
